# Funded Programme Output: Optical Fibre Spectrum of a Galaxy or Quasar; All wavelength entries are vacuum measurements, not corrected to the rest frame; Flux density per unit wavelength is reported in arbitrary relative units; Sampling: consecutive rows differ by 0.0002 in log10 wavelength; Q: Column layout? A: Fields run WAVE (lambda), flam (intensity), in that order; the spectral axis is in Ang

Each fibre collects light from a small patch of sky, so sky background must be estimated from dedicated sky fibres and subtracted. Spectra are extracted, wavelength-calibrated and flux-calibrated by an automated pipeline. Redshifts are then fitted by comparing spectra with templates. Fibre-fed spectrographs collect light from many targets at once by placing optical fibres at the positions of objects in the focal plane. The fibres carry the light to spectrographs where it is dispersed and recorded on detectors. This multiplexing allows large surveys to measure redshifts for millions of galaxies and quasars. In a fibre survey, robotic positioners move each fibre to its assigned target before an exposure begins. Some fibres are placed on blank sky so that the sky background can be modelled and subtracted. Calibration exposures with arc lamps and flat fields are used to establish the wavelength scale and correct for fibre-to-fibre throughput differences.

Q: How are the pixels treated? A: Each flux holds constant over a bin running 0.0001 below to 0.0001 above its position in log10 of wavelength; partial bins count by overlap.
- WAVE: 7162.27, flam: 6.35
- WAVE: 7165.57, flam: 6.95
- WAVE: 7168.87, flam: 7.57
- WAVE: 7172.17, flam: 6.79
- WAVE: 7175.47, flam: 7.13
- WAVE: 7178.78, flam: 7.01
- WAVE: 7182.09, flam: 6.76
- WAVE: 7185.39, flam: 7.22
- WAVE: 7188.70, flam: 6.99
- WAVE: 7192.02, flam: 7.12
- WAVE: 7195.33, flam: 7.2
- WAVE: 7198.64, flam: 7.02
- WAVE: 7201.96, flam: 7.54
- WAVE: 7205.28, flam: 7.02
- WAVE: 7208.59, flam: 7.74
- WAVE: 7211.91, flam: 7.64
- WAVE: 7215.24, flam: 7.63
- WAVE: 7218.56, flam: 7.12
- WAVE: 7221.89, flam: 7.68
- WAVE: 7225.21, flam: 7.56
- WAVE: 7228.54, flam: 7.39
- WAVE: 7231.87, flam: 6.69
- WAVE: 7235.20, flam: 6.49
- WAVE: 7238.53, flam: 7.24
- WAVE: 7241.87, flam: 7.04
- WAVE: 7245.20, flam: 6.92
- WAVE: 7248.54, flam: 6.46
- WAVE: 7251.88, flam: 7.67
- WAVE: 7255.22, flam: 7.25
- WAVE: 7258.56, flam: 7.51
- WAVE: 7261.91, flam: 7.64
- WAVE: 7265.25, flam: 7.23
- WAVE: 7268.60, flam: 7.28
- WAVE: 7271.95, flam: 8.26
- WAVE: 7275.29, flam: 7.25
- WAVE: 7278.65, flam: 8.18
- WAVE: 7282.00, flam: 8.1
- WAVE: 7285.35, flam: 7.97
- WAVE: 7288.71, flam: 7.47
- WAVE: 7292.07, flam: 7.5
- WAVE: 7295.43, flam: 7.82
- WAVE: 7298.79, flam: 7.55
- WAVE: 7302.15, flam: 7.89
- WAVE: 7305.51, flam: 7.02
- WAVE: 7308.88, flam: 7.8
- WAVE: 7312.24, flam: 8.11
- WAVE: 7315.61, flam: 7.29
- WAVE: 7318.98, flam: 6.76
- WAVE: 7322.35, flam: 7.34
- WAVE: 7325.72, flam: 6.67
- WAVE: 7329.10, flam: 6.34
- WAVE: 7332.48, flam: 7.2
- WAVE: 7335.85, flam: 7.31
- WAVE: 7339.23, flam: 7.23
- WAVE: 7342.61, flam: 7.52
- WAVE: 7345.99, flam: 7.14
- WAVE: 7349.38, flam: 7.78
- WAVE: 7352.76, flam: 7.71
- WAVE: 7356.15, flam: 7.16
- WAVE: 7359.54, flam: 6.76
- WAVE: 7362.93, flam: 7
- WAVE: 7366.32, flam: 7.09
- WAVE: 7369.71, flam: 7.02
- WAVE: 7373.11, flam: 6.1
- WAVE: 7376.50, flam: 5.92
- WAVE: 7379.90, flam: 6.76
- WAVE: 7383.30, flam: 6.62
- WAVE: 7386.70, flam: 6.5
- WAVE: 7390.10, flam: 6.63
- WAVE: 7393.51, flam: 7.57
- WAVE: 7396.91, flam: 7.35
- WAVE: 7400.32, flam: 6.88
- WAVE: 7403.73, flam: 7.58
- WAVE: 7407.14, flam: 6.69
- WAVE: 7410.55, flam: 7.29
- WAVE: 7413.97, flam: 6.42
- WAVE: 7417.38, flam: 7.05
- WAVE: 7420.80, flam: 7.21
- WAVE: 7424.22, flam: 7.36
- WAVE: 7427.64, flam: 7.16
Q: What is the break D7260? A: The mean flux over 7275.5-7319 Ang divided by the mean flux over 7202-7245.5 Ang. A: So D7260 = 1.1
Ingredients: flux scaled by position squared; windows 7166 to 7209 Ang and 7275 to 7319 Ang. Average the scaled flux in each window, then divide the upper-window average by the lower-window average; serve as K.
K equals 1.1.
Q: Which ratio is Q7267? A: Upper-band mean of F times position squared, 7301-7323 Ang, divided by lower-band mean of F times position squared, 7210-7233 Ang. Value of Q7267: 1.03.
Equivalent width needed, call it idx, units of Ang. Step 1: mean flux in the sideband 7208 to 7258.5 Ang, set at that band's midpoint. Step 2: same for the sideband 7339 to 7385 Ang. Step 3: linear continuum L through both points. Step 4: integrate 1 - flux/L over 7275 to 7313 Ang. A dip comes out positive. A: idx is -3.3 Ang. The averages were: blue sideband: 7.23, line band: 7.73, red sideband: 6.98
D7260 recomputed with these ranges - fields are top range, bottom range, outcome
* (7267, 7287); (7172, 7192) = 1.12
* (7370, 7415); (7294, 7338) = 0.93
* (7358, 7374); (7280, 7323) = 0.90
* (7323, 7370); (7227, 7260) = 1.01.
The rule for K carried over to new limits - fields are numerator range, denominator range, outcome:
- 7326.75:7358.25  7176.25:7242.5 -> 1.04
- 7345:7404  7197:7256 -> 1.00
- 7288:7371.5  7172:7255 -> 1.05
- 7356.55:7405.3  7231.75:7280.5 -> 0.97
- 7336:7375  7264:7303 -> 0.94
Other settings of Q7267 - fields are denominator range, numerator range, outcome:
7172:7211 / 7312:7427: 1.03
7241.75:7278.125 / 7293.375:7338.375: 1.01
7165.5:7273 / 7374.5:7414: 1.00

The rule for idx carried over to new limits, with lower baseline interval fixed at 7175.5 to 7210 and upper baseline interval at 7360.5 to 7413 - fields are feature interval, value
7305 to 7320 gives -1.0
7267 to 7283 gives -1.8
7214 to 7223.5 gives -0.5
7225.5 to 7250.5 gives 0.5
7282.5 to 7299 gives -1.6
